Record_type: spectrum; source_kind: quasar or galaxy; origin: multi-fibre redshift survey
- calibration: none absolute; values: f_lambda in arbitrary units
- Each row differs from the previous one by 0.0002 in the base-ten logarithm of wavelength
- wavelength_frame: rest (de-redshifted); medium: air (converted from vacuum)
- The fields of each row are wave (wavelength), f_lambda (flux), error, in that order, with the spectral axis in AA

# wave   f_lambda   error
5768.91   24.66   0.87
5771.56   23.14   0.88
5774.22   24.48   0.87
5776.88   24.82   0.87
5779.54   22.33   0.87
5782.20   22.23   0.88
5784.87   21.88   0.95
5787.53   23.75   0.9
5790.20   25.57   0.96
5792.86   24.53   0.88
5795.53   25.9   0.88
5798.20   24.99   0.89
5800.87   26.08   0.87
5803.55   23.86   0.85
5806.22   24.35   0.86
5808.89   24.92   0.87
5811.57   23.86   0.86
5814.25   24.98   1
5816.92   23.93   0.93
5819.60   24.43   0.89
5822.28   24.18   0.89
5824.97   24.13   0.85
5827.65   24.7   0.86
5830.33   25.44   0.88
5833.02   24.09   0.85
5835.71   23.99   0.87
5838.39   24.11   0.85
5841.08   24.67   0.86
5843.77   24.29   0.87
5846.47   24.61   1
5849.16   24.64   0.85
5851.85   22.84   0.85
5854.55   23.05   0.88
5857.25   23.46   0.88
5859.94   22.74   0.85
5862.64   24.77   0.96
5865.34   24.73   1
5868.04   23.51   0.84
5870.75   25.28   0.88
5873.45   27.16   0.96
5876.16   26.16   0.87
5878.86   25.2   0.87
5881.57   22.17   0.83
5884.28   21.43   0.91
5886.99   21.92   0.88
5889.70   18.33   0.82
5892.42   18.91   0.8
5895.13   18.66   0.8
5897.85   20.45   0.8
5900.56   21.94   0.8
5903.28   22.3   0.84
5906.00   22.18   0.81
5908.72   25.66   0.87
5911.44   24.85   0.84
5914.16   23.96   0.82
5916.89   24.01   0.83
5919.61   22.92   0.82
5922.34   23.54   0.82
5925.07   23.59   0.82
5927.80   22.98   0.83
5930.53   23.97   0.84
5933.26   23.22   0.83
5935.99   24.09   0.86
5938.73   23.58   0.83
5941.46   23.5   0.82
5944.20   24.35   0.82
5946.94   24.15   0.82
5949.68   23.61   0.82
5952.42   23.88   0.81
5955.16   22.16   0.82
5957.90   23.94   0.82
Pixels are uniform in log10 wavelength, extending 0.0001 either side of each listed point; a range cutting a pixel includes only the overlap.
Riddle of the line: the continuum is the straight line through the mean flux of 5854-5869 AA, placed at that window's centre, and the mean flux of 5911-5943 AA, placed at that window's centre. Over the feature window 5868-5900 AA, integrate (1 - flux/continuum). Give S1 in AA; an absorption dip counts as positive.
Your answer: 1.83 AA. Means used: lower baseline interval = 23.8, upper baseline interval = 23.7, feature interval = 22.4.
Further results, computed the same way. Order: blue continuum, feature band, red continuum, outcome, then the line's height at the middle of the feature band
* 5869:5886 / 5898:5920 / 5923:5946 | 0.63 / 24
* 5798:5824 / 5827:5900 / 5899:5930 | 1.94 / 24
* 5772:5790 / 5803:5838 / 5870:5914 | -1.89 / 23.1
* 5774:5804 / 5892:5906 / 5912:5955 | 1.81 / 23.8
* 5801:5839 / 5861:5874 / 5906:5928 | -0.41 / 24.2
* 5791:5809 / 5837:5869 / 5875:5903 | -1.46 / 22.9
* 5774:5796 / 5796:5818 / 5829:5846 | -0.54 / 24.1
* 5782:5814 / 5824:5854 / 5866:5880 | 0.82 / 25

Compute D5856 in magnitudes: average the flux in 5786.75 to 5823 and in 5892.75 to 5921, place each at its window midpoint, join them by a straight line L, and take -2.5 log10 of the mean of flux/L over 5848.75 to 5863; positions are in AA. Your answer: 0.01 mag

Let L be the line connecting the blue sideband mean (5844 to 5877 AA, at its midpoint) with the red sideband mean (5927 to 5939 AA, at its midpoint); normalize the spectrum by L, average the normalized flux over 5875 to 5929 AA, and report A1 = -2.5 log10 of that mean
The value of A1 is 0.06 mag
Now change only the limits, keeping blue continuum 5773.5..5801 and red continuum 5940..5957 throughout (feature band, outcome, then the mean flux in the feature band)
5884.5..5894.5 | 0.199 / 19.8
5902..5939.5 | 0.004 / 23.6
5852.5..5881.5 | -0.025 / 24.5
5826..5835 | -0.029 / 24.7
